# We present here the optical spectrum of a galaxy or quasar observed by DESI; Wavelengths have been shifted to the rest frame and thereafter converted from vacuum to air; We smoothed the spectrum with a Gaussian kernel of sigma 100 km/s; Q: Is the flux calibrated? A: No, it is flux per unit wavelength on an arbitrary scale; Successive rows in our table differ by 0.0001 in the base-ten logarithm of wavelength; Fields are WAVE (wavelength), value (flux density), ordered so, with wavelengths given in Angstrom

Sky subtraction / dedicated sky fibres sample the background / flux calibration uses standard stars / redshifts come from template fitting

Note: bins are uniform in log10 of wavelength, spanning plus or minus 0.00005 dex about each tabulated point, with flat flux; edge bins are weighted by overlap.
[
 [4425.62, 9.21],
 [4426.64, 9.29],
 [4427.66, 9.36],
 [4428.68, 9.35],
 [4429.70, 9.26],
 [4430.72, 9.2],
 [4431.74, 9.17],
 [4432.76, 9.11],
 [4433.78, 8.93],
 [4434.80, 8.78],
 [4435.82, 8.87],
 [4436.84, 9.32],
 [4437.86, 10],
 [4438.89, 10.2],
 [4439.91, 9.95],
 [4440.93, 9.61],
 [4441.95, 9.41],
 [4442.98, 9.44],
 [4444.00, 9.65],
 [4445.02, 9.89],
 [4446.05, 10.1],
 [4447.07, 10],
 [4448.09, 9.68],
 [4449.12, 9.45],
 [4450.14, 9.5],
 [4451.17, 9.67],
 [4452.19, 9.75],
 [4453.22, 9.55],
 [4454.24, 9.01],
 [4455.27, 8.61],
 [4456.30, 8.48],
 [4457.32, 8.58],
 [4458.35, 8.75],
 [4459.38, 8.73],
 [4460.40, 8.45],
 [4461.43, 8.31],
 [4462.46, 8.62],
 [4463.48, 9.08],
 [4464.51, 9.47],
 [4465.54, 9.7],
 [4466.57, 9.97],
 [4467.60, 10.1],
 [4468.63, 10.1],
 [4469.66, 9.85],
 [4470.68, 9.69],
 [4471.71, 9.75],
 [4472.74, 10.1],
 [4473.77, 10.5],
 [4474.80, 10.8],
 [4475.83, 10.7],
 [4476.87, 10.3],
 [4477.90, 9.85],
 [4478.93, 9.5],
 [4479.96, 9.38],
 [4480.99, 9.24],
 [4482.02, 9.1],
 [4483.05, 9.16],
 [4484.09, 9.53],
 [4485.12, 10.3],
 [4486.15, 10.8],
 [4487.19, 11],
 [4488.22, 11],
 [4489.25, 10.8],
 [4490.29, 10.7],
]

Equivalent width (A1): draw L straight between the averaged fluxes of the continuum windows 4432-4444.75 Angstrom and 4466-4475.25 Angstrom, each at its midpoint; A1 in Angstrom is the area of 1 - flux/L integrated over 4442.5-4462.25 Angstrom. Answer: 1.0 Angstrom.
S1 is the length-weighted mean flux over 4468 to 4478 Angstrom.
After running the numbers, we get 10.2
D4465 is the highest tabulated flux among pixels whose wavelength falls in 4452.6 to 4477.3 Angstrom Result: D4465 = 10.8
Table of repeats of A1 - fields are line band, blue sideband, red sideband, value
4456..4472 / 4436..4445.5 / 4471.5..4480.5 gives 1.2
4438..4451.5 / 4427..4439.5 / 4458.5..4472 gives -0.6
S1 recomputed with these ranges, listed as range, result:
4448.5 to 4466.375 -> 9.06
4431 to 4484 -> 9.49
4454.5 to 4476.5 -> 9.44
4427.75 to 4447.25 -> 9.48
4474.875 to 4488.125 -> 9.97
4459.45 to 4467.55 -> 9.13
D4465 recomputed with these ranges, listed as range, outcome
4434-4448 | 10.2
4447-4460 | 10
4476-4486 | 10.3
